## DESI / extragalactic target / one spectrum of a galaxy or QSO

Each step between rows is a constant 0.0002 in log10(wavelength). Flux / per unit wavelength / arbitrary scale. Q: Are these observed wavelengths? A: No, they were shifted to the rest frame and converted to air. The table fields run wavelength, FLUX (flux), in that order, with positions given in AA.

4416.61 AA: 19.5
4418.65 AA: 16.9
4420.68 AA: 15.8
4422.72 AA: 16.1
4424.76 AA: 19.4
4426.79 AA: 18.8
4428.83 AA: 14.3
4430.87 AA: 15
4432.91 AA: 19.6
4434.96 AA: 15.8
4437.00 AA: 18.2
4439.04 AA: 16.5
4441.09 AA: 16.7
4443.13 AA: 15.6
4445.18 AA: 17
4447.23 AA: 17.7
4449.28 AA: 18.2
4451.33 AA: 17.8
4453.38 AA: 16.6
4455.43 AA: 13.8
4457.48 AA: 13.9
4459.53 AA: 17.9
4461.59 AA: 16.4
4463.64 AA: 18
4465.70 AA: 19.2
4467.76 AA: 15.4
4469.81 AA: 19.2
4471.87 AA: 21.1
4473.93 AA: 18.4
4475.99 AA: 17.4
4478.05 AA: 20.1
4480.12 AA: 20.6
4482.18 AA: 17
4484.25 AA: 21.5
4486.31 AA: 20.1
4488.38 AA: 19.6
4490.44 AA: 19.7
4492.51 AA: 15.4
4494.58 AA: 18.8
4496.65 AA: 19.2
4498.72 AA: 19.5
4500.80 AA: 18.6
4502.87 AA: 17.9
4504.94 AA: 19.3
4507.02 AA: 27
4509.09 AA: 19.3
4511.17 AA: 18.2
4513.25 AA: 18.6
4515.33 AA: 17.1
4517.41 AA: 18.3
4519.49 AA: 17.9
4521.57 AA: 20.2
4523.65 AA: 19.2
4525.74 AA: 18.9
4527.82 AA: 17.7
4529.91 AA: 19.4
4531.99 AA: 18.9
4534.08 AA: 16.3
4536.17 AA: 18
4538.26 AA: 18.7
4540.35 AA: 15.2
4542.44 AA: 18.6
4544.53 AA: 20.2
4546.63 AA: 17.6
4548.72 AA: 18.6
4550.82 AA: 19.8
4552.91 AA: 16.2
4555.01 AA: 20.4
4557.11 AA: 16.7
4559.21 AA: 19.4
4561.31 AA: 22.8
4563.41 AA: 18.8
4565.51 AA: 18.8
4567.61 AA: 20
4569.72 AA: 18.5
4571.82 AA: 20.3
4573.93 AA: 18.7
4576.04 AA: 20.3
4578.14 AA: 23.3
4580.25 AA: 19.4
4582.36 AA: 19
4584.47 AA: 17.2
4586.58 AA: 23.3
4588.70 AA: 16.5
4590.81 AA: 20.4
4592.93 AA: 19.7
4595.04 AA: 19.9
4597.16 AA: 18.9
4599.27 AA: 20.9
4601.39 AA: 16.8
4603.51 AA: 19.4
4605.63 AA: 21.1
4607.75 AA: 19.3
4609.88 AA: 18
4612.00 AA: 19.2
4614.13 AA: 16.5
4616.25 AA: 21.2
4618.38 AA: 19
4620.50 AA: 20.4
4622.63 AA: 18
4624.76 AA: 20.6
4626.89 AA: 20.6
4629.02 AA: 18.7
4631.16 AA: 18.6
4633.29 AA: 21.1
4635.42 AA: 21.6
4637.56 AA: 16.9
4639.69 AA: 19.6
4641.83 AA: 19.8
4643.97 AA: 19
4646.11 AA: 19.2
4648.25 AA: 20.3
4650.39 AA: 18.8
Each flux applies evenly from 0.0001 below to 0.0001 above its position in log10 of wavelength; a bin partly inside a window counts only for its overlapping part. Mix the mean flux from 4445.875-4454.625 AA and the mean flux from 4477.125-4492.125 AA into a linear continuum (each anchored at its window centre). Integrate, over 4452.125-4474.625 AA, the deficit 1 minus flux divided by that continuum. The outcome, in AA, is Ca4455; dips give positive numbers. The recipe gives 1.29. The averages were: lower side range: 17.5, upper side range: 19.6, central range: 17.3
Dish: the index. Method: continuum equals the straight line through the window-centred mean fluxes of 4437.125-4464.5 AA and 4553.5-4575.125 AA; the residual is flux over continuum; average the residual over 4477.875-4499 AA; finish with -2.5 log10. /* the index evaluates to -0.096 mag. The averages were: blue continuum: 16.7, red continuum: 19.4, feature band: 19.2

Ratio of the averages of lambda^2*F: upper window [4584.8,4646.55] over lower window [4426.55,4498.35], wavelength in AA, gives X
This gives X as 1.17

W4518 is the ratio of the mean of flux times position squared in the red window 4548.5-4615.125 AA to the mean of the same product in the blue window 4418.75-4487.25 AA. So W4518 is 1.2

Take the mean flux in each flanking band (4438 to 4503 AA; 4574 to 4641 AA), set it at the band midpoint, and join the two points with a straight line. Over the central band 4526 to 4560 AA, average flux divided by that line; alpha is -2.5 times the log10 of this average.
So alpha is 0.03 mag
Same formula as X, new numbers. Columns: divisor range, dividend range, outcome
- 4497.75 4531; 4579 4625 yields 1.04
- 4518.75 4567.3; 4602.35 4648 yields 1.08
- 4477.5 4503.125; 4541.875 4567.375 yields 1.03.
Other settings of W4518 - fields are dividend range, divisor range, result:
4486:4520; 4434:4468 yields 1.16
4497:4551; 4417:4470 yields 1.15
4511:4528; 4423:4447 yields 1.13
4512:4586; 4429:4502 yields 1.10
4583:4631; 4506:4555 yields 1.07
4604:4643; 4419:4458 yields 1.26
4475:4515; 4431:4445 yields 1.17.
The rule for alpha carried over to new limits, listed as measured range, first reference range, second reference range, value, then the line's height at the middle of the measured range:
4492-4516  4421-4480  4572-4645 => -0.065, 18.1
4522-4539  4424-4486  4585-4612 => 0.008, 18.6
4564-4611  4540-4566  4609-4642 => -0.026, 19.1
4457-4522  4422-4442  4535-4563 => -0.058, 17.8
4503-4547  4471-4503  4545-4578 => 0.022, 19.2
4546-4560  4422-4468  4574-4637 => 0.018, 18.7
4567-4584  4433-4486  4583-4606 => -0.038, 19.2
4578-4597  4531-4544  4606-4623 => -0.059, 18.6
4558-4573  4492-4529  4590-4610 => -0.025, 19.3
